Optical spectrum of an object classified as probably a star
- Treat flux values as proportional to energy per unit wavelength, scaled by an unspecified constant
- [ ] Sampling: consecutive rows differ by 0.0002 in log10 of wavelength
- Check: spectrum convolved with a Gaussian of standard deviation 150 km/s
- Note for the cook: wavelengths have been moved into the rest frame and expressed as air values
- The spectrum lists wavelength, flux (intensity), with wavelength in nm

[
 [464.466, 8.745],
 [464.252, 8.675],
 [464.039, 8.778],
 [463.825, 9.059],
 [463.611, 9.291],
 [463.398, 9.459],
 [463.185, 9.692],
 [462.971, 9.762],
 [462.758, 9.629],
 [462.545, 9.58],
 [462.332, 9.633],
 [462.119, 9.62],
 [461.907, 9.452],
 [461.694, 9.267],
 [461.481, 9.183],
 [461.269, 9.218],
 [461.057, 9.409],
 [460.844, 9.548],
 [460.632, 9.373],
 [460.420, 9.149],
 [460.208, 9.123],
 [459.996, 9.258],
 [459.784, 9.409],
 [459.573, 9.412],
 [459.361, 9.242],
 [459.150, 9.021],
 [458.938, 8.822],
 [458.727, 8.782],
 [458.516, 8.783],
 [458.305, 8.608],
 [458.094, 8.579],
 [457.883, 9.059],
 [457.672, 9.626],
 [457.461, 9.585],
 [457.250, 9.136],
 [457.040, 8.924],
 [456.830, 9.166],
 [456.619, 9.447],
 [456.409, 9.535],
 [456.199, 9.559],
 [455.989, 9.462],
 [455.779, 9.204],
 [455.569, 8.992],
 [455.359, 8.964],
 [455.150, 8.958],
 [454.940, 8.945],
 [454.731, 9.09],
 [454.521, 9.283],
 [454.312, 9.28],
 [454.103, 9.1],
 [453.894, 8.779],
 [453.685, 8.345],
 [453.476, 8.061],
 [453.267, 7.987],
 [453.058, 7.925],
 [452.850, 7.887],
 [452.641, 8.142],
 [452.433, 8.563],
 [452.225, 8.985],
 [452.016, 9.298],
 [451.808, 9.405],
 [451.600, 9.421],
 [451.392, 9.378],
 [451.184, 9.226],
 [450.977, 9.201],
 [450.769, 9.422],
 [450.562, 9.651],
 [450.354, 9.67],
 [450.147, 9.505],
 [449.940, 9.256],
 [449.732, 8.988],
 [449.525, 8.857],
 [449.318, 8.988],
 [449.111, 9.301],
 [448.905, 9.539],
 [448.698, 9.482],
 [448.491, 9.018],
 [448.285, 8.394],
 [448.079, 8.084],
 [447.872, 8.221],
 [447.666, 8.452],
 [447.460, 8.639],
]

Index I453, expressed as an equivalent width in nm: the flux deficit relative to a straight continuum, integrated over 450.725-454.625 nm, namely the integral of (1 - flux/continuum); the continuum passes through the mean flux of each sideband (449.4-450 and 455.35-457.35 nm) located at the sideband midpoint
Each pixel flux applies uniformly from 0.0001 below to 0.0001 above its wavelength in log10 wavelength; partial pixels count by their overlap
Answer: 0.13 nm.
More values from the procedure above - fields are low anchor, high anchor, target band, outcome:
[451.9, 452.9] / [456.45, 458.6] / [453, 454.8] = 0.02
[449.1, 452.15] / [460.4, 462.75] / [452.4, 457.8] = 0.24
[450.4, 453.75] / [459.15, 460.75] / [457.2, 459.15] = 0.04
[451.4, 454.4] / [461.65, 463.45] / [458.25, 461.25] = 0.05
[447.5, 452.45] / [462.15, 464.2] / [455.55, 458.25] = 0.01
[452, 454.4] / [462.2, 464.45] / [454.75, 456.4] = -0.09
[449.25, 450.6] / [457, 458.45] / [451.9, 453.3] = 0.12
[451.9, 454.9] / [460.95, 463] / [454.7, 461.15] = -0.07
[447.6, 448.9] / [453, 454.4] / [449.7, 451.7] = -0.18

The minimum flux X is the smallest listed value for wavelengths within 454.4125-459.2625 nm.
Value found 8.579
